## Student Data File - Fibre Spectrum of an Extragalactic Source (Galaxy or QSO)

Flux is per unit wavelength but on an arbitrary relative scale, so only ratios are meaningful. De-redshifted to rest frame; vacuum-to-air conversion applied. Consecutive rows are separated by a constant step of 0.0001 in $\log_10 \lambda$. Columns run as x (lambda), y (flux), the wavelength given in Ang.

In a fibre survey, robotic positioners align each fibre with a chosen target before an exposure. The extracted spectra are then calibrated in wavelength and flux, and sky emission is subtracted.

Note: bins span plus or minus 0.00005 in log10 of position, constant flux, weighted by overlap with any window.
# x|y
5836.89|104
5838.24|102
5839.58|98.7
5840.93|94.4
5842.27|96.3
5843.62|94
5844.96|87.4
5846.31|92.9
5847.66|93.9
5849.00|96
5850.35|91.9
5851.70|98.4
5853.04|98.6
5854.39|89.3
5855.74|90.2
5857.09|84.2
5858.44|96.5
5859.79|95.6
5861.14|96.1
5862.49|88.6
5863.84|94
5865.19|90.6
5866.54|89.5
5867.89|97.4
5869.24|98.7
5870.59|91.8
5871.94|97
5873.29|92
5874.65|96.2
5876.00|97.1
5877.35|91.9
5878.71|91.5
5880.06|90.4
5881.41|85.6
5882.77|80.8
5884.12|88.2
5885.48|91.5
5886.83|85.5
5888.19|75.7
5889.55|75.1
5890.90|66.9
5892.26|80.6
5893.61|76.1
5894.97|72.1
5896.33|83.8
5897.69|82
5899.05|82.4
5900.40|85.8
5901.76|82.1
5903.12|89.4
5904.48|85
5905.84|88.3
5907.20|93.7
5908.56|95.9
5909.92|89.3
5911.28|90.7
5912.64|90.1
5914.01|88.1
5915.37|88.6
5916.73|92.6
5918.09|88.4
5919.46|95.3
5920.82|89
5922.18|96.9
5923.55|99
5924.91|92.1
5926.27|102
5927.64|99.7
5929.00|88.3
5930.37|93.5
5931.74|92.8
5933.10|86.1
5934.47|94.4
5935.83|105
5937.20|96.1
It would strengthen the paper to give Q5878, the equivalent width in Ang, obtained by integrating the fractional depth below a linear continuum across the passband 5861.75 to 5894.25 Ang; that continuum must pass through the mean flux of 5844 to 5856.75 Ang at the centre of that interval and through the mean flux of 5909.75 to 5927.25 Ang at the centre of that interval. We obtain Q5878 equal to 1.7 Ang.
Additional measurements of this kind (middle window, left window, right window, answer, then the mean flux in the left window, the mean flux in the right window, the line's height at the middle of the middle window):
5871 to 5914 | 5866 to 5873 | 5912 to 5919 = 2.8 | 94.9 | 89.6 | 92.3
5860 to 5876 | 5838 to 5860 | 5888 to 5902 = -1.2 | 93.9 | 78.4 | 87.5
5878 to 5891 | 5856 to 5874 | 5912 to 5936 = 1.3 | 93.2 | 93.2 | 93.2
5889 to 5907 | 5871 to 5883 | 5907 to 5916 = 2.0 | 91.8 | 90.7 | 91.1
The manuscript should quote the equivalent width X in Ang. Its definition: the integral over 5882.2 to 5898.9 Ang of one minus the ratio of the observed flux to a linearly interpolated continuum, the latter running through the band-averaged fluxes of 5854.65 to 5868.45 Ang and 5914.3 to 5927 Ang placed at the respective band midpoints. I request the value 2.3 Ang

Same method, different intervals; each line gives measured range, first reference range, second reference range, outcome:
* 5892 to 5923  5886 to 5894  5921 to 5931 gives -0.47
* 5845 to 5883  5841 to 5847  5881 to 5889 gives -1.79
